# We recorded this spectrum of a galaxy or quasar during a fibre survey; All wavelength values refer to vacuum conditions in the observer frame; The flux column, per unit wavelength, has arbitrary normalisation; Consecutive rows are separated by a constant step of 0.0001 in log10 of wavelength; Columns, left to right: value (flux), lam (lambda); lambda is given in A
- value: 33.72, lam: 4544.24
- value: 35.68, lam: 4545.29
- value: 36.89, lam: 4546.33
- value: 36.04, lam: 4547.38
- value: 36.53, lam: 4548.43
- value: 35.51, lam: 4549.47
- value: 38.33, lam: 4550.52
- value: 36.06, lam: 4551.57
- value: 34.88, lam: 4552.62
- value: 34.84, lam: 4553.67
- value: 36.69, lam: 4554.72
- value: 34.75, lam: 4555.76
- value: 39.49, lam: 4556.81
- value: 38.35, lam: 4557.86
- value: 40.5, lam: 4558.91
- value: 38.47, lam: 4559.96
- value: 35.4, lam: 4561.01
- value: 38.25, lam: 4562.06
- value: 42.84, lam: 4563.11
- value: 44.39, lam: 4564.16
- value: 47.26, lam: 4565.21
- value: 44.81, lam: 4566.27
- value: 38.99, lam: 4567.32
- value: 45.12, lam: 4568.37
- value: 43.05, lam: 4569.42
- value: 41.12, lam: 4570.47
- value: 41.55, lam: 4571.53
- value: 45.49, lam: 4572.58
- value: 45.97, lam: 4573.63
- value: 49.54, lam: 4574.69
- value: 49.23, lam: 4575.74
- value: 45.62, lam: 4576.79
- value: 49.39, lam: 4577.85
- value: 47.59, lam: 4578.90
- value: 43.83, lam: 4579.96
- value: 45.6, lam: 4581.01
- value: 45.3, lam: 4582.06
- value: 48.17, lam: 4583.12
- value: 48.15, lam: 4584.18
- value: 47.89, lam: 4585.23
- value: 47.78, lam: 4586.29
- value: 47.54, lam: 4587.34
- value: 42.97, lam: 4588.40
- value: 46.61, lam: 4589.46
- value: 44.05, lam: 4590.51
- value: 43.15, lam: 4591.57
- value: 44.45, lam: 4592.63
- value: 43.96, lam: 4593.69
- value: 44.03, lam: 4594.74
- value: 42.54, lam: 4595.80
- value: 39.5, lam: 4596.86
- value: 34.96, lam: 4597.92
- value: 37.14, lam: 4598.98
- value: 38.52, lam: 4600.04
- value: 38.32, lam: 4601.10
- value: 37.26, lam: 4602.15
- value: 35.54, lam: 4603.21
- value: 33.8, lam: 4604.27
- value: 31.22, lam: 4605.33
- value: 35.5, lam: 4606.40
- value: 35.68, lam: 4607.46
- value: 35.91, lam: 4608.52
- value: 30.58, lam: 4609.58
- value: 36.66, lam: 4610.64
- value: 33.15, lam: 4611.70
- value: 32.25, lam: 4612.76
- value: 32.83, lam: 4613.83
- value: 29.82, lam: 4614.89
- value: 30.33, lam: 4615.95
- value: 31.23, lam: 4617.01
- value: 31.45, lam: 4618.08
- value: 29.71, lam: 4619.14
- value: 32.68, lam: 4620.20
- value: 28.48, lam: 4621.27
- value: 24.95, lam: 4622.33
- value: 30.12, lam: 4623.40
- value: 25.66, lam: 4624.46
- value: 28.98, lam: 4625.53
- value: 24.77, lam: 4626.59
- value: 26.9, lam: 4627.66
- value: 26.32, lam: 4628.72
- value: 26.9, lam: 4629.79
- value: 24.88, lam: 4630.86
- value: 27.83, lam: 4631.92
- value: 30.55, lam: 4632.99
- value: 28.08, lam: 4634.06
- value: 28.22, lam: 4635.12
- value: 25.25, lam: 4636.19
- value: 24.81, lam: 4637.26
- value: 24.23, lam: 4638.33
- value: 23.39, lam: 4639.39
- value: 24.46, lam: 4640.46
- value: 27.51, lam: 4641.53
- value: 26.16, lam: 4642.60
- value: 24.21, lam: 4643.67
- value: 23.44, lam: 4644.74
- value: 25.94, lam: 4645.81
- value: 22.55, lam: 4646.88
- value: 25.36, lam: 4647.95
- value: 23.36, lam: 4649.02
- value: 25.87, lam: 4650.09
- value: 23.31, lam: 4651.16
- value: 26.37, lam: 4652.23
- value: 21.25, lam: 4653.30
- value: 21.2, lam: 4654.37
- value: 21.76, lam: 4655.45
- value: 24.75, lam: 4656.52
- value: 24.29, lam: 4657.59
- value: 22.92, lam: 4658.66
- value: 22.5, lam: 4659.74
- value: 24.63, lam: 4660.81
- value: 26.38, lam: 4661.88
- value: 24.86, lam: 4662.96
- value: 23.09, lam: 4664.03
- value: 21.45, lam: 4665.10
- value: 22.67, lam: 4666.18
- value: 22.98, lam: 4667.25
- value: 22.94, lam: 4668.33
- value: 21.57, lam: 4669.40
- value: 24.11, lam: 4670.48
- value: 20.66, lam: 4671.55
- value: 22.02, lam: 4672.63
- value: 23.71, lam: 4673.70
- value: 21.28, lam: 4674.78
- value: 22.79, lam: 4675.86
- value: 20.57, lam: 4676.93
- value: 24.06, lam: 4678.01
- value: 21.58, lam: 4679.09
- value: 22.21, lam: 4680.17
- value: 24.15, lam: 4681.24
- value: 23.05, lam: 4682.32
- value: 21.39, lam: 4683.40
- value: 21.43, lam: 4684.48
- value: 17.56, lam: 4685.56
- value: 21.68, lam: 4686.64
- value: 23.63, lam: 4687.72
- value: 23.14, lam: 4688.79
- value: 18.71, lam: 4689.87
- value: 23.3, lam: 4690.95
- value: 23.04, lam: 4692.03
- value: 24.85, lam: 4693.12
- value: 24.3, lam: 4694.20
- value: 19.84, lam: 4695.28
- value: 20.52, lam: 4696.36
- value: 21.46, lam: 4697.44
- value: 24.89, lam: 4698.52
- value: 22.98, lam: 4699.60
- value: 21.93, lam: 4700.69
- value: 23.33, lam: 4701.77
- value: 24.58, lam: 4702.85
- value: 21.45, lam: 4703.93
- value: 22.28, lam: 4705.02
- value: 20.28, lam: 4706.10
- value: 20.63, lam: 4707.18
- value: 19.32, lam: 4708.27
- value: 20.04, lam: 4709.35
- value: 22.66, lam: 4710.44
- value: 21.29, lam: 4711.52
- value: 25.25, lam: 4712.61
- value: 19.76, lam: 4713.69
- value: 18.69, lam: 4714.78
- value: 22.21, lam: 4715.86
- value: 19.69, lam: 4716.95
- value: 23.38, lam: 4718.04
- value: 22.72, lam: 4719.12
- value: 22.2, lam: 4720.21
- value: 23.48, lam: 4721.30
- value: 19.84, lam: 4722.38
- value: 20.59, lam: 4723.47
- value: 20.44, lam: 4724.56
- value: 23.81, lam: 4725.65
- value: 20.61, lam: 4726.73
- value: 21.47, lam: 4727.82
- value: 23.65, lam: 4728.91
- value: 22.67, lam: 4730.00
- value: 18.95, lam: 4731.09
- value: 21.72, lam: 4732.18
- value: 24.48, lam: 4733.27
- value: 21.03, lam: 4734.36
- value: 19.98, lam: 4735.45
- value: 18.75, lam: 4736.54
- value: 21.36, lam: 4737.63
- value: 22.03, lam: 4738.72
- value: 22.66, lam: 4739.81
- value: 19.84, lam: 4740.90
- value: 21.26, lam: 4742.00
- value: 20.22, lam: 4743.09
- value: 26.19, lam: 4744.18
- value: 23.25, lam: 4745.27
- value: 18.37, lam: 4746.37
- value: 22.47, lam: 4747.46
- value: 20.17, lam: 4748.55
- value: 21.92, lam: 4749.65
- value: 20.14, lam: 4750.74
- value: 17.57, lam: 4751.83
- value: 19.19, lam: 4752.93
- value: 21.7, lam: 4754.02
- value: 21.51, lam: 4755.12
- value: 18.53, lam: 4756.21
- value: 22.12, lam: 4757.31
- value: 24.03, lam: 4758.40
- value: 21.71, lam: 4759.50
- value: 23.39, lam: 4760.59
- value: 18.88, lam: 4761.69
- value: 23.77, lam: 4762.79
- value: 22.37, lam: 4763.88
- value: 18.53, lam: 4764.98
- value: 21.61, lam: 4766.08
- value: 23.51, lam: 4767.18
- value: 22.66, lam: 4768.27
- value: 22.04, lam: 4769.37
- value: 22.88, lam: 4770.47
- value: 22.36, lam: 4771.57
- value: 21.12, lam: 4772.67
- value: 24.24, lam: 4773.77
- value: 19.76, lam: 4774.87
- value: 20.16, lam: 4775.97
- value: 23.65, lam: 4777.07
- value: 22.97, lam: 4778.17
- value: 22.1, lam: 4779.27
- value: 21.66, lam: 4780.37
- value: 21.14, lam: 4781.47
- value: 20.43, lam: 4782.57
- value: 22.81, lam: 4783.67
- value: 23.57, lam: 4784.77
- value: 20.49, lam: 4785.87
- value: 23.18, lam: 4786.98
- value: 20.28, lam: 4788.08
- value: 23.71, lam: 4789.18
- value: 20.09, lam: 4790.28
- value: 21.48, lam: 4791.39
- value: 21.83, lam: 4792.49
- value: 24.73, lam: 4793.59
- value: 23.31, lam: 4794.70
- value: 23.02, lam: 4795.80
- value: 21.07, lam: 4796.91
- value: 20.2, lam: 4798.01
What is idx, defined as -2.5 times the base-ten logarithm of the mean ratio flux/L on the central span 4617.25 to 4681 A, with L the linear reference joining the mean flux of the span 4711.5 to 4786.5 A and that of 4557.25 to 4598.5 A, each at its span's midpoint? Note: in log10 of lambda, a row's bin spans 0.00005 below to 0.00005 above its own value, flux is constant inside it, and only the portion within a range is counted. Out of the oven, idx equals 0.361 mag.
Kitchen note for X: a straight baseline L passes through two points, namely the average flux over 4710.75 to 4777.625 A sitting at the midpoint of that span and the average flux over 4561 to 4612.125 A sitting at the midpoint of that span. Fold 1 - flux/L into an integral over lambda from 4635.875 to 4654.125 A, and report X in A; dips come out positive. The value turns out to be 5.3 A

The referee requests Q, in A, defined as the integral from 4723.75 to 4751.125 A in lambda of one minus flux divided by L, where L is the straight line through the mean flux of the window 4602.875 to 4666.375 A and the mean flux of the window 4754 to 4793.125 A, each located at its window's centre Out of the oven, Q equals 2.1 A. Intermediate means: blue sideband 27.3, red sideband 21.9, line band 21.5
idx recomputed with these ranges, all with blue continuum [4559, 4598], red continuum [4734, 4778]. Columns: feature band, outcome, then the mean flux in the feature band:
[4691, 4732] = 0.23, 21.9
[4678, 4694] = 0.34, 22.2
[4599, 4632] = 0.25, 31.4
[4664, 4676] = 0.40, 22.4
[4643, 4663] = 0.40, 23.9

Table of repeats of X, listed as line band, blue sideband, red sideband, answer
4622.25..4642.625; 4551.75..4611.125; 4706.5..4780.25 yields 5.0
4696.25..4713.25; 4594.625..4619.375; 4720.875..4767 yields 2.1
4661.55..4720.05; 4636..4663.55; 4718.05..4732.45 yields 1.8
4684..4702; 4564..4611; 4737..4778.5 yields 4.5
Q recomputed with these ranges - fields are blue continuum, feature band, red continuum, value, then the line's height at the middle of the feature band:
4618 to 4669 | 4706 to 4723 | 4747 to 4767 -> 1.0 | 22.7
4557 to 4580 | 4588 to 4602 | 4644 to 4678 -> -1.4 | 37.6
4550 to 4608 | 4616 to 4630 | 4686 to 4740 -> 2.7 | 35.1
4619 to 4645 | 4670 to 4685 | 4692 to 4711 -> 0.9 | 23.7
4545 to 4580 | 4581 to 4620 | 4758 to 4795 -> -0.9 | 37.6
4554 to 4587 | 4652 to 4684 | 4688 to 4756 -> 7.1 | 29.4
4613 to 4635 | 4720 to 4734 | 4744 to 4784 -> 1.0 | 23.5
